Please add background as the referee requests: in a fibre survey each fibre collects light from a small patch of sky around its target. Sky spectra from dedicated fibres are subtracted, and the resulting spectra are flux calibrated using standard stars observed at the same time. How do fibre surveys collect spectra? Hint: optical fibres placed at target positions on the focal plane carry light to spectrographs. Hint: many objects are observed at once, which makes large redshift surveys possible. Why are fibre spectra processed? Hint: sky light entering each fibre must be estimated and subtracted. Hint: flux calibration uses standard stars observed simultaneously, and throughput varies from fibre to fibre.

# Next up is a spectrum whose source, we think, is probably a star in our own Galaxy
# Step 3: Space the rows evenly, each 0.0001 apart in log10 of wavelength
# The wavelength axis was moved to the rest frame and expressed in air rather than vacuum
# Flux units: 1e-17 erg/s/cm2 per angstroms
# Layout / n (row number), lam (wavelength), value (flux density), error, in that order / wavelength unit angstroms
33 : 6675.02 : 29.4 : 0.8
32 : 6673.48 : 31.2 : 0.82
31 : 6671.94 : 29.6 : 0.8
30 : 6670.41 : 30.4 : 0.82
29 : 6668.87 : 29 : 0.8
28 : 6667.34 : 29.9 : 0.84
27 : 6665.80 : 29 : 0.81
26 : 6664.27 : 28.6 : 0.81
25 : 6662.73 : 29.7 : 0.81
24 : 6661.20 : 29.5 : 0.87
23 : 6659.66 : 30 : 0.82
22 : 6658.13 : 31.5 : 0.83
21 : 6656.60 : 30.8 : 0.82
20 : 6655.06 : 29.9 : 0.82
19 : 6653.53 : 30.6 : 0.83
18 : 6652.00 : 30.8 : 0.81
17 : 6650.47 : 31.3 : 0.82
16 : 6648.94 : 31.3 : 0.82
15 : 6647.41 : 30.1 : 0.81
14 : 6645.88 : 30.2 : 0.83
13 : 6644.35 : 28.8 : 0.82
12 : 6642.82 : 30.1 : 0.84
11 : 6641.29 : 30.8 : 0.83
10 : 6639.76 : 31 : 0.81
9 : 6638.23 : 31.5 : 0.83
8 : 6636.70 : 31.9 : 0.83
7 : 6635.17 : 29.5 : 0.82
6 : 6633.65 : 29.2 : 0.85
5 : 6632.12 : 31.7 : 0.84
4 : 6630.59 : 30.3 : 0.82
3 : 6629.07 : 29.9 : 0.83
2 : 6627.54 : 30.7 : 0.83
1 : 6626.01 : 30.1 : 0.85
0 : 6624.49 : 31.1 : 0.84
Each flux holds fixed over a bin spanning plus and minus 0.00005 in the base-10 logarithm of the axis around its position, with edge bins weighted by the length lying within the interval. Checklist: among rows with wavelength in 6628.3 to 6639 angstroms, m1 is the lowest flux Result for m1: 29.2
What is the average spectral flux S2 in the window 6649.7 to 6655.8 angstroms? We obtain 30.7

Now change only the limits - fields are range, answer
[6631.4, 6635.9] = 30.2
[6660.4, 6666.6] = 29.2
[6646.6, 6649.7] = 30.7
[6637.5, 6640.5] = 31.2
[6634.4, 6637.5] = 30.7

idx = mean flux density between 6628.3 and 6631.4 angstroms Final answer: 30.1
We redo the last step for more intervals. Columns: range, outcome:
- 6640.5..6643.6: 30.4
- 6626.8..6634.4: 30.3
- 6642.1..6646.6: 29.7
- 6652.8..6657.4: 30.4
